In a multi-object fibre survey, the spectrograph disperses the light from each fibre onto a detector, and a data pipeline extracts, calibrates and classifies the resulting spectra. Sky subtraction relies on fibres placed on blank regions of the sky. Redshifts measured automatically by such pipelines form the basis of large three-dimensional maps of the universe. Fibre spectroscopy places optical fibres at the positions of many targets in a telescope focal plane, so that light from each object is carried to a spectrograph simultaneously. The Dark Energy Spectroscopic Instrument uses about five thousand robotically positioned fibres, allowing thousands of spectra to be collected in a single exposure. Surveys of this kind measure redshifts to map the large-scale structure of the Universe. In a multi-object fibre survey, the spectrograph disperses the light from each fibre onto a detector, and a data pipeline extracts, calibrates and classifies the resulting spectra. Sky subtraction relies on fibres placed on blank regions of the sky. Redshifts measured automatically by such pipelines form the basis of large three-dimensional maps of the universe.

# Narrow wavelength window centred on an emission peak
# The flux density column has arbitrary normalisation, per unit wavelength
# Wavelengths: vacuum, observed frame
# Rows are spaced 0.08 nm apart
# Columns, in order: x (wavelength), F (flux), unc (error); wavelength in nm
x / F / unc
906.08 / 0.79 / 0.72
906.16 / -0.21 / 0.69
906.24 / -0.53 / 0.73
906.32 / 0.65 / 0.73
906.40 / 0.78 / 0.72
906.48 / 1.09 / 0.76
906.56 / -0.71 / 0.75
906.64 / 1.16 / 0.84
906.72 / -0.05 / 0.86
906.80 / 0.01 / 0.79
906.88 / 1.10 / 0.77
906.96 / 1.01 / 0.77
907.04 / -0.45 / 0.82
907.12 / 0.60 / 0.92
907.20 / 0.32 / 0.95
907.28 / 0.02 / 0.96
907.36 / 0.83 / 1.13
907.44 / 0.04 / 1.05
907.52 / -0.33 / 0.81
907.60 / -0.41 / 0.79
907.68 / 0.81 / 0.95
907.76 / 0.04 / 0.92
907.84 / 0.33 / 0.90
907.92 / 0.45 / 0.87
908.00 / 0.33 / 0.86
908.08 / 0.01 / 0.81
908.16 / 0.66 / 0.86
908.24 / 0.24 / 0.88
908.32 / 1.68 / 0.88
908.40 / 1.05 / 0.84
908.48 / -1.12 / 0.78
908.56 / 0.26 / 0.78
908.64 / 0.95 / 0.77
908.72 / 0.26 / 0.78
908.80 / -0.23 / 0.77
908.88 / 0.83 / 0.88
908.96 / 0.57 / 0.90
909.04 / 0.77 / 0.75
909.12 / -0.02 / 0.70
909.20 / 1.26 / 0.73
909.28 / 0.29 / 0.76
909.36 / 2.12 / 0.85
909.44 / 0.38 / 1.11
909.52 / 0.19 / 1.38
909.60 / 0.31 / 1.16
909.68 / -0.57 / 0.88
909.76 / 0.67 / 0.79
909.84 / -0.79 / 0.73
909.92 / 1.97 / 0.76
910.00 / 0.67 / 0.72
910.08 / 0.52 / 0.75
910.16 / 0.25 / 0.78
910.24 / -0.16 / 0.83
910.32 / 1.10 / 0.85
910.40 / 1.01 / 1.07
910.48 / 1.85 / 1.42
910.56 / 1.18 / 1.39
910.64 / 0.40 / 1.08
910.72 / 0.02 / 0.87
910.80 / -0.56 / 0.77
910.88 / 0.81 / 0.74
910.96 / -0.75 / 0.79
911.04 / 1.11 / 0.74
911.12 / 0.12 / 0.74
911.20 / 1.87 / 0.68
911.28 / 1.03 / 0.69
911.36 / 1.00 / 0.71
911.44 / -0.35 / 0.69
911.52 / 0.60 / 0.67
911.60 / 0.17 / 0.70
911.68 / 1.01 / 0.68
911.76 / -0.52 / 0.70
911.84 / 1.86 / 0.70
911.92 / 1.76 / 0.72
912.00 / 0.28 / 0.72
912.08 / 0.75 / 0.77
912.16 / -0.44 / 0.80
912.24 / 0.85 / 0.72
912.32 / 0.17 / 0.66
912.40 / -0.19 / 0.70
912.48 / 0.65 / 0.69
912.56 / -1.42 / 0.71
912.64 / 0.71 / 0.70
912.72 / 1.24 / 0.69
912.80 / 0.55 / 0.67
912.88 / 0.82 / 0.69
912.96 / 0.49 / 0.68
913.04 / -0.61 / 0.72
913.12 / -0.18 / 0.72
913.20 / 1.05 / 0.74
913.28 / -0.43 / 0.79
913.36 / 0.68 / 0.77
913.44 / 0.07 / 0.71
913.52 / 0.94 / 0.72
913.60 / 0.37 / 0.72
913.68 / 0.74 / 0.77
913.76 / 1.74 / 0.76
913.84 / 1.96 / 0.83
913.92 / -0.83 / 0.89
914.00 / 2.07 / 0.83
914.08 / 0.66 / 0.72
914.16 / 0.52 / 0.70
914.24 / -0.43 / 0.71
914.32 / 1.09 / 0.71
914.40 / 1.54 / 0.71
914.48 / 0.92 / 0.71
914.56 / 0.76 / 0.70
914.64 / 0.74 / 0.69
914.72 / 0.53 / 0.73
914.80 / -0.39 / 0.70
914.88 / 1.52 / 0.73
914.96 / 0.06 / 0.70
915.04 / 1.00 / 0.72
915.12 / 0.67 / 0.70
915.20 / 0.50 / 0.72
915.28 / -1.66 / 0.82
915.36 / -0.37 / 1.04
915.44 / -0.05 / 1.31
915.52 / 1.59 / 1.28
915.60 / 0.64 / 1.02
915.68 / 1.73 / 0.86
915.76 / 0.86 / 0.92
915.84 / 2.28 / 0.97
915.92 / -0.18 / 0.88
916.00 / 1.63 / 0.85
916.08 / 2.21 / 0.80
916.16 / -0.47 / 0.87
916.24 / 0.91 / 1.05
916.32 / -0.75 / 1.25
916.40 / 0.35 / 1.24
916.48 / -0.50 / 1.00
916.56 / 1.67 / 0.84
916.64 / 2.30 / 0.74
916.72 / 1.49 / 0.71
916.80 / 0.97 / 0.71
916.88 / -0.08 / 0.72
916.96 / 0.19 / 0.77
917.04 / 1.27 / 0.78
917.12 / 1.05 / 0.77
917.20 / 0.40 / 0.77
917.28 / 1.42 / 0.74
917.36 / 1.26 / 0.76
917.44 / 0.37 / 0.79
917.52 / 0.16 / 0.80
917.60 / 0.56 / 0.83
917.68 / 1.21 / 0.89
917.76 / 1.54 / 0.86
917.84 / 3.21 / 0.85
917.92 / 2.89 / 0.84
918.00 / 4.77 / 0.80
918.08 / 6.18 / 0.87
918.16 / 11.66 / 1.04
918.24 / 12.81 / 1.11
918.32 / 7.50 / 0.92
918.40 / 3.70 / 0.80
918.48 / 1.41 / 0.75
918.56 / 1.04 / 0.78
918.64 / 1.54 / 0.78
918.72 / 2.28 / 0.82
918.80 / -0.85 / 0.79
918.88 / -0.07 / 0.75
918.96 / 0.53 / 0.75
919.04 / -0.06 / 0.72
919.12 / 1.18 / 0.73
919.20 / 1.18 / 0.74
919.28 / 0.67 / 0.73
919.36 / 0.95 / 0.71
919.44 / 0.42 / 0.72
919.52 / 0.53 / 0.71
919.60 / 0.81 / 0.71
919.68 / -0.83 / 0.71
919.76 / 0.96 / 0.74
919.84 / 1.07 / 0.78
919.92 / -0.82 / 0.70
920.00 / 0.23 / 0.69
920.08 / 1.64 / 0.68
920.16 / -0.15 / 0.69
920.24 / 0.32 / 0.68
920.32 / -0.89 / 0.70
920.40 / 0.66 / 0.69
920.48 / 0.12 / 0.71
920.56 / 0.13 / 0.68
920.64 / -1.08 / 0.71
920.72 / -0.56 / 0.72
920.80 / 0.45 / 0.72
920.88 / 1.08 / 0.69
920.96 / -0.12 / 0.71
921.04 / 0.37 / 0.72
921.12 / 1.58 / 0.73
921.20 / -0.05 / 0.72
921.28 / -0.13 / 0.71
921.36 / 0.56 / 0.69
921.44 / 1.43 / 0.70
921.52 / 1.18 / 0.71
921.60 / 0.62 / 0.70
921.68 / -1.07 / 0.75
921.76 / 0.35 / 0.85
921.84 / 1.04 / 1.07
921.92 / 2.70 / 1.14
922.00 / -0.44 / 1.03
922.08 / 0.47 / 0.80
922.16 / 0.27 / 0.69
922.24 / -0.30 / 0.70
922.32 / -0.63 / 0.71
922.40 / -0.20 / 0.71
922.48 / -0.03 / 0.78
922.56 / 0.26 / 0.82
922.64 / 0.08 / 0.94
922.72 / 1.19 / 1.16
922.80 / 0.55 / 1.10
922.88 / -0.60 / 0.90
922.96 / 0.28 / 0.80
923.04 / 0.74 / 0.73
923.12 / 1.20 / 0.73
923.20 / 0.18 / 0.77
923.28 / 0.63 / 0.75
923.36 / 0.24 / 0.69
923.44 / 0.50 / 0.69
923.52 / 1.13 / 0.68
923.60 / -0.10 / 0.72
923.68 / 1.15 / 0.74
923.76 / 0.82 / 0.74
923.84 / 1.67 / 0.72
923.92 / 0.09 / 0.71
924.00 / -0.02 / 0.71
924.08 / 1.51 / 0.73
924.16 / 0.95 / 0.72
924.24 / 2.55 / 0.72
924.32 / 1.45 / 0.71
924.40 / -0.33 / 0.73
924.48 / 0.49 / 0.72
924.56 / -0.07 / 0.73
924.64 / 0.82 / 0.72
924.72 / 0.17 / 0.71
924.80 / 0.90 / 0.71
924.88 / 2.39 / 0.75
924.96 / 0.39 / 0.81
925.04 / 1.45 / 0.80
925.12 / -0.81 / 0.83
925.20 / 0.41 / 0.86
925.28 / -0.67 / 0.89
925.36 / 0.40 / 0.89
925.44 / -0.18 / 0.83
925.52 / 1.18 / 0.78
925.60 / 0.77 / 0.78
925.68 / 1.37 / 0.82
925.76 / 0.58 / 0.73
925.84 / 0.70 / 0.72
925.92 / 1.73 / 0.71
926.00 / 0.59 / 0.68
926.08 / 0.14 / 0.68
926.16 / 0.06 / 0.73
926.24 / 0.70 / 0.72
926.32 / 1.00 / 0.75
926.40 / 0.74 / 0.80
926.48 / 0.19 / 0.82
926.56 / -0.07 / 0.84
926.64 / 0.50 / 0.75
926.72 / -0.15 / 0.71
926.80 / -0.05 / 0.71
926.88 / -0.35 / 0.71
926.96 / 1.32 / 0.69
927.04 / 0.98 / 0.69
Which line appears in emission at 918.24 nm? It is H-beta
